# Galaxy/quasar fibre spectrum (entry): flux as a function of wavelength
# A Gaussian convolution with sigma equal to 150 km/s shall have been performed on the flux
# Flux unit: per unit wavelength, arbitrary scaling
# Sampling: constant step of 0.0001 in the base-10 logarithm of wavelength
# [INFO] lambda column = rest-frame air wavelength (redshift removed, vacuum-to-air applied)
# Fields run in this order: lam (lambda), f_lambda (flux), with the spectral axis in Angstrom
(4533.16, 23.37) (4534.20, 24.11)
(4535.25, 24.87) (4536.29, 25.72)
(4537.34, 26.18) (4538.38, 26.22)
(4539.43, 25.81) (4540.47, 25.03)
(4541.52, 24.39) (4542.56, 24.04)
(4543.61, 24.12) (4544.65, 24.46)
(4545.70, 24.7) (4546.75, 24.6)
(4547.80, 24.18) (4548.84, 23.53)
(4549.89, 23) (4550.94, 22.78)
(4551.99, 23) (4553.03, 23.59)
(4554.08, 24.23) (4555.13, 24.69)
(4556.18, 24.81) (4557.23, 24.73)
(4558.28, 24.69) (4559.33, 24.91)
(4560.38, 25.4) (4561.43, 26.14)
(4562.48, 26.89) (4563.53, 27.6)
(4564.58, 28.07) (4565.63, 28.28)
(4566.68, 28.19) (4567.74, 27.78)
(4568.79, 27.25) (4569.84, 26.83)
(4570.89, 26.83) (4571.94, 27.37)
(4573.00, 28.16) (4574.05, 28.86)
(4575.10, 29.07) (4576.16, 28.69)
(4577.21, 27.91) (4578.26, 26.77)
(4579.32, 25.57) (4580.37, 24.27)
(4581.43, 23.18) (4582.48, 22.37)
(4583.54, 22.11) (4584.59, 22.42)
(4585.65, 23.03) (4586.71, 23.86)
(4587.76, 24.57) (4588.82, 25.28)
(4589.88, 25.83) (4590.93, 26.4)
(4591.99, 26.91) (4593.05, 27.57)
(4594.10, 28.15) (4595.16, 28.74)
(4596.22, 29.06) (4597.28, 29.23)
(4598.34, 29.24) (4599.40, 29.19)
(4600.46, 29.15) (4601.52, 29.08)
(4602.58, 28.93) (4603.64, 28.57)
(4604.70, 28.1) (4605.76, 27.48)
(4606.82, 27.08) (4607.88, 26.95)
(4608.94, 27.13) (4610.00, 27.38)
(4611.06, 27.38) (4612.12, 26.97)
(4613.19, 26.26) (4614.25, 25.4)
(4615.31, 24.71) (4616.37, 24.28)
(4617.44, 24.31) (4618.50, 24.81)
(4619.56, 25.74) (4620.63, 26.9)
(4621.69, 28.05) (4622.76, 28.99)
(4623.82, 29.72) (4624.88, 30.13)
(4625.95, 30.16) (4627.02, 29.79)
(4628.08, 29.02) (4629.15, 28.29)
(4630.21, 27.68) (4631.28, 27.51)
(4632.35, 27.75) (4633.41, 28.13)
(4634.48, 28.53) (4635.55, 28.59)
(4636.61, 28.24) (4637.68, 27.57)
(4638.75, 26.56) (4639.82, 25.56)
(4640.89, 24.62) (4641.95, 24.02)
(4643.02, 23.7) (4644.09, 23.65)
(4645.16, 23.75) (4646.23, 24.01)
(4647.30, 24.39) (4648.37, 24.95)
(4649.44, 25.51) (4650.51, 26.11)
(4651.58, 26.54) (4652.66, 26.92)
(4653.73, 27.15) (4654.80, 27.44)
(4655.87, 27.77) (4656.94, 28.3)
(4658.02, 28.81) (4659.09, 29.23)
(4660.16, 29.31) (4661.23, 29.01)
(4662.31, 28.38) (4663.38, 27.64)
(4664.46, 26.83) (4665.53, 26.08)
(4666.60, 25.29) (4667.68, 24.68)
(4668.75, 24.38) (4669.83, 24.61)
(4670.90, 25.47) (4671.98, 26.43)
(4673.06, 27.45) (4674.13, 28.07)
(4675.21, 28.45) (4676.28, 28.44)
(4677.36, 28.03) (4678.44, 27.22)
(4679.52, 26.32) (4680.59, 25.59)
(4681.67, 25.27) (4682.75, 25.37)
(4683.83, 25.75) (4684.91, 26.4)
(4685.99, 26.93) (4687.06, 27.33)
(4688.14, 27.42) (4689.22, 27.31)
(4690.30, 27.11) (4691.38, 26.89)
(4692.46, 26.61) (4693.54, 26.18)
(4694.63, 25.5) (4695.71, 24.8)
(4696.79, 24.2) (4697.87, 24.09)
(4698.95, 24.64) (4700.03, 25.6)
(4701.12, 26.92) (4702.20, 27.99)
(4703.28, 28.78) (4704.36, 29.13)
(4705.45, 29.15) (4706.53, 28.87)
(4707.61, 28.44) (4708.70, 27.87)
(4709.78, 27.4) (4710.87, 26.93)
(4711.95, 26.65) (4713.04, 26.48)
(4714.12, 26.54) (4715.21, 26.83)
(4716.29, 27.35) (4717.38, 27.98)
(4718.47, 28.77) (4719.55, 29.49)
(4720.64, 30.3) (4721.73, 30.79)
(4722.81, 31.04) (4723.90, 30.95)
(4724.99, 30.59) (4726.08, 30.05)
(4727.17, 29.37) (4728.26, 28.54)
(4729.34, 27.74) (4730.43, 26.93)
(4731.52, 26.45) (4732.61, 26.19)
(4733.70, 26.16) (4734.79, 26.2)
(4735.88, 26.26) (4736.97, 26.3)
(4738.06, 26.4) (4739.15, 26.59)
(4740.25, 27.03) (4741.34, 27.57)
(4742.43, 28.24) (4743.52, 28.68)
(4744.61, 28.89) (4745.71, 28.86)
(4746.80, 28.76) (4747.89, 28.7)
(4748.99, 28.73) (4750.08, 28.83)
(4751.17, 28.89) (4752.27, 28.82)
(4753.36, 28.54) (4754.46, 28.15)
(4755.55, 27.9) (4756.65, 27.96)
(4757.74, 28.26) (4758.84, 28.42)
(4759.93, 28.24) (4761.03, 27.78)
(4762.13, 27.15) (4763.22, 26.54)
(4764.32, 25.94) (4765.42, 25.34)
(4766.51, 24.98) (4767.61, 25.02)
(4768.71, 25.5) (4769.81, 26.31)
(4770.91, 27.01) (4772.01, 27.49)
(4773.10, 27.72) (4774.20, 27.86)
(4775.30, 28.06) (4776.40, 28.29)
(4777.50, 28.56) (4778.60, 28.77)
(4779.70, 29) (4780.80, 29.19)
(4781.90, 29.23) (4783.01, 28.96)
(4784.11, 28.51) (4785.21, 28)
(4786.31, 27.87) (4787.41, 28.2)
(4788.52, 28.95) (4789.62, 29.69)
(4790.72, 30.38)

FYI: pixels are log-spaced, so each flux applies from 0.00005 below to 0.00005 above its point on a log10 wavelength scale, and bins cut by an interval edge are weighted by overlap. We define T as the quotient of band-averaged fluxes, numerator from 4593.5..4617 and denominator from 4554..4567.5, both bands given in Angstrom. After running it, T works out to 1.1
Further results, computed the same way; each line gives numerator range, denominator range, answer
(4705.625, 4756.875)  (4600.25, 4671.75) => 1.04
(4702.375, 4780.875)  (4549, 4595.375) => 1.08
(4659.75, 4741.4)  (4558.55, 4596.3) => 1.03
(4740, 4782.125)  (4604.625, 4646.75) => 1.04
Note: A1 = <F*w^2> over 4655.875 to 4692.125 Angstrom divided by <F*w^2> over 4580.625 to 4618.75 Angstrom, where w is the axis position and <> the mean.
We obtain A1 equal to 1.1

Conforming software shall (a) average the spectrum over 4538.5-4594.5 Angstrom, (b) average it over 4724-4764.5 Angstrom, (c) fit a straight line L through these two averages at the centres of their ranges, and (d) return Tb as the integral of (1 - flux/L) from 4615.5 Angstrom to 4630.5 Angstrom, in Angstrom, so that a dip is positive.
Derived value -0.77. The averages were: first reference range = 25.5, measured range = 27.6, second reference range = 27.9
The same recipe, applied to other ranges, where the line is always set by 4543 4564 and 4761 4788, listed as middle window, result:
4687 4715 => -0.4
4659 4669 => -0.4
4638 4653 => 0.4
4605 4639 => -2.6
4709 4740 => -1.2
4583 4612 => -2.1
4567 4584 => -1.1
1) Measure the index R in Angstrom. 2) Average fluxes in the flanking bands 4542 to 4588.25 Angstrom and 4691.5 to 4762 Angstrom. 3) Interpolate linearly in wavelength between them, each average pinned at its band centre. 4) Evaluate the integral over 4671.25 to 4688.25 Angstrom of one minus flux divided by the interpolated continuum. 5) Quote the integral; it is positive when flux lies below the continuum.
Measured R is 0.1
